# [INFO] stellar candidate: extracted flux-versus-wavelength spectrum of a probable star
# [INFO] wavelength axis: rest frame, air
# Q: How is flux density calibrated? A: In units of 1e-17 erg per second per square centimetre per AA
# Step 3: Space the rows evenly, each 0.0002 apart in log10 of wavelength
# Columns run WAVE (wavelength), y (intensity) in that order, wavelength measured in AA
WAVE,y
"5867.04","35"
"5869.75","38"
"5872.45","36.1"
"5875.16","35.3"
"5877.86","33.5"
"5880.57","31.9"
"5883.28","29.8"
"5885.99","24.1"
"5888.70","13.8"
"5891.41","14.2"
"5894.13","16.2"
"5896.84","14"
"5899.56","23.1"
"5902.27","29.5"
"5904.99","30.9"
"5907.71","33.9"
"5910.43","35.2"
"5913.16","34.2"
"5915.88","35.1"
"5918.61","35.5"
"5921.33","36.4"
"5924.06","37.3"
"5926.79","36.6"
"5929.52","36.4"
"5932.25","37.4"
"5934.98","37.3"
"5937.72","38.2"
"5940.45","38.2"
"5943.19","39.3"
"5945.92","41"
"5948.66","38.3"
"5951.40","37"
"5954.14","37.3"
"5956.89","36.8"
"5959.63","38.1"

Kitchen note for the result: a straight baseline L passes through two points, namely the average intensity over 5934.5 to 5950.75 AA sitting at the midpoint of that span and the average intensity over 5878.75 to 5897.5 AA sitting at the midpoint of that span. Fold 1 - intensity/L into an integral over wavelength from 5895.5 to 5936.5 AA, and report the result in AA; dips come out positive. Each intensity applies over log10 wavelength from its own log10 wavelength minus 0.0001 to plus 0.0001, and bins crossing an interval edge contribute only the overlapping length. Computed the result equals -3.6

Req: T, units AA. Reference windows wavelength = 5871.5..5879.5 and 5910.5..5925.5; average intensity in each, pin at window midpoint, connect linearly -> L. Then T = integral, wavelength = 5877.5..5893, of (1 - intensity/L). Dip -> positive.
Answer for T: 4.93 AA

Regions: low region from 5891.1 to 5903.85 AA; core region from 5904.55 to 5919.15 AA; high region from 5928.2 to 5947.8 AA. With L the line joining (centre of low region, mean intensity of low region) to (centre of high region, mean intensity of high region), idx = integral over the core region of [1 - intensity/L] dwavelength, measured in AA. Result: -4.3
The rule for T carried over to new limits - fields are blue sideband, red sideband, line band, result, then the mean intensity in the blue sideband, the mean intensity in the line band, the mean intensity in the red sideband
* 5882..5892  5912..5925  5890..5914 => 2.6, 20.9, 25.5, 35.7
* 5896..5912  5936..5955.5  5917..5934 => -1.6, 28.3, 36.6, 38.5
